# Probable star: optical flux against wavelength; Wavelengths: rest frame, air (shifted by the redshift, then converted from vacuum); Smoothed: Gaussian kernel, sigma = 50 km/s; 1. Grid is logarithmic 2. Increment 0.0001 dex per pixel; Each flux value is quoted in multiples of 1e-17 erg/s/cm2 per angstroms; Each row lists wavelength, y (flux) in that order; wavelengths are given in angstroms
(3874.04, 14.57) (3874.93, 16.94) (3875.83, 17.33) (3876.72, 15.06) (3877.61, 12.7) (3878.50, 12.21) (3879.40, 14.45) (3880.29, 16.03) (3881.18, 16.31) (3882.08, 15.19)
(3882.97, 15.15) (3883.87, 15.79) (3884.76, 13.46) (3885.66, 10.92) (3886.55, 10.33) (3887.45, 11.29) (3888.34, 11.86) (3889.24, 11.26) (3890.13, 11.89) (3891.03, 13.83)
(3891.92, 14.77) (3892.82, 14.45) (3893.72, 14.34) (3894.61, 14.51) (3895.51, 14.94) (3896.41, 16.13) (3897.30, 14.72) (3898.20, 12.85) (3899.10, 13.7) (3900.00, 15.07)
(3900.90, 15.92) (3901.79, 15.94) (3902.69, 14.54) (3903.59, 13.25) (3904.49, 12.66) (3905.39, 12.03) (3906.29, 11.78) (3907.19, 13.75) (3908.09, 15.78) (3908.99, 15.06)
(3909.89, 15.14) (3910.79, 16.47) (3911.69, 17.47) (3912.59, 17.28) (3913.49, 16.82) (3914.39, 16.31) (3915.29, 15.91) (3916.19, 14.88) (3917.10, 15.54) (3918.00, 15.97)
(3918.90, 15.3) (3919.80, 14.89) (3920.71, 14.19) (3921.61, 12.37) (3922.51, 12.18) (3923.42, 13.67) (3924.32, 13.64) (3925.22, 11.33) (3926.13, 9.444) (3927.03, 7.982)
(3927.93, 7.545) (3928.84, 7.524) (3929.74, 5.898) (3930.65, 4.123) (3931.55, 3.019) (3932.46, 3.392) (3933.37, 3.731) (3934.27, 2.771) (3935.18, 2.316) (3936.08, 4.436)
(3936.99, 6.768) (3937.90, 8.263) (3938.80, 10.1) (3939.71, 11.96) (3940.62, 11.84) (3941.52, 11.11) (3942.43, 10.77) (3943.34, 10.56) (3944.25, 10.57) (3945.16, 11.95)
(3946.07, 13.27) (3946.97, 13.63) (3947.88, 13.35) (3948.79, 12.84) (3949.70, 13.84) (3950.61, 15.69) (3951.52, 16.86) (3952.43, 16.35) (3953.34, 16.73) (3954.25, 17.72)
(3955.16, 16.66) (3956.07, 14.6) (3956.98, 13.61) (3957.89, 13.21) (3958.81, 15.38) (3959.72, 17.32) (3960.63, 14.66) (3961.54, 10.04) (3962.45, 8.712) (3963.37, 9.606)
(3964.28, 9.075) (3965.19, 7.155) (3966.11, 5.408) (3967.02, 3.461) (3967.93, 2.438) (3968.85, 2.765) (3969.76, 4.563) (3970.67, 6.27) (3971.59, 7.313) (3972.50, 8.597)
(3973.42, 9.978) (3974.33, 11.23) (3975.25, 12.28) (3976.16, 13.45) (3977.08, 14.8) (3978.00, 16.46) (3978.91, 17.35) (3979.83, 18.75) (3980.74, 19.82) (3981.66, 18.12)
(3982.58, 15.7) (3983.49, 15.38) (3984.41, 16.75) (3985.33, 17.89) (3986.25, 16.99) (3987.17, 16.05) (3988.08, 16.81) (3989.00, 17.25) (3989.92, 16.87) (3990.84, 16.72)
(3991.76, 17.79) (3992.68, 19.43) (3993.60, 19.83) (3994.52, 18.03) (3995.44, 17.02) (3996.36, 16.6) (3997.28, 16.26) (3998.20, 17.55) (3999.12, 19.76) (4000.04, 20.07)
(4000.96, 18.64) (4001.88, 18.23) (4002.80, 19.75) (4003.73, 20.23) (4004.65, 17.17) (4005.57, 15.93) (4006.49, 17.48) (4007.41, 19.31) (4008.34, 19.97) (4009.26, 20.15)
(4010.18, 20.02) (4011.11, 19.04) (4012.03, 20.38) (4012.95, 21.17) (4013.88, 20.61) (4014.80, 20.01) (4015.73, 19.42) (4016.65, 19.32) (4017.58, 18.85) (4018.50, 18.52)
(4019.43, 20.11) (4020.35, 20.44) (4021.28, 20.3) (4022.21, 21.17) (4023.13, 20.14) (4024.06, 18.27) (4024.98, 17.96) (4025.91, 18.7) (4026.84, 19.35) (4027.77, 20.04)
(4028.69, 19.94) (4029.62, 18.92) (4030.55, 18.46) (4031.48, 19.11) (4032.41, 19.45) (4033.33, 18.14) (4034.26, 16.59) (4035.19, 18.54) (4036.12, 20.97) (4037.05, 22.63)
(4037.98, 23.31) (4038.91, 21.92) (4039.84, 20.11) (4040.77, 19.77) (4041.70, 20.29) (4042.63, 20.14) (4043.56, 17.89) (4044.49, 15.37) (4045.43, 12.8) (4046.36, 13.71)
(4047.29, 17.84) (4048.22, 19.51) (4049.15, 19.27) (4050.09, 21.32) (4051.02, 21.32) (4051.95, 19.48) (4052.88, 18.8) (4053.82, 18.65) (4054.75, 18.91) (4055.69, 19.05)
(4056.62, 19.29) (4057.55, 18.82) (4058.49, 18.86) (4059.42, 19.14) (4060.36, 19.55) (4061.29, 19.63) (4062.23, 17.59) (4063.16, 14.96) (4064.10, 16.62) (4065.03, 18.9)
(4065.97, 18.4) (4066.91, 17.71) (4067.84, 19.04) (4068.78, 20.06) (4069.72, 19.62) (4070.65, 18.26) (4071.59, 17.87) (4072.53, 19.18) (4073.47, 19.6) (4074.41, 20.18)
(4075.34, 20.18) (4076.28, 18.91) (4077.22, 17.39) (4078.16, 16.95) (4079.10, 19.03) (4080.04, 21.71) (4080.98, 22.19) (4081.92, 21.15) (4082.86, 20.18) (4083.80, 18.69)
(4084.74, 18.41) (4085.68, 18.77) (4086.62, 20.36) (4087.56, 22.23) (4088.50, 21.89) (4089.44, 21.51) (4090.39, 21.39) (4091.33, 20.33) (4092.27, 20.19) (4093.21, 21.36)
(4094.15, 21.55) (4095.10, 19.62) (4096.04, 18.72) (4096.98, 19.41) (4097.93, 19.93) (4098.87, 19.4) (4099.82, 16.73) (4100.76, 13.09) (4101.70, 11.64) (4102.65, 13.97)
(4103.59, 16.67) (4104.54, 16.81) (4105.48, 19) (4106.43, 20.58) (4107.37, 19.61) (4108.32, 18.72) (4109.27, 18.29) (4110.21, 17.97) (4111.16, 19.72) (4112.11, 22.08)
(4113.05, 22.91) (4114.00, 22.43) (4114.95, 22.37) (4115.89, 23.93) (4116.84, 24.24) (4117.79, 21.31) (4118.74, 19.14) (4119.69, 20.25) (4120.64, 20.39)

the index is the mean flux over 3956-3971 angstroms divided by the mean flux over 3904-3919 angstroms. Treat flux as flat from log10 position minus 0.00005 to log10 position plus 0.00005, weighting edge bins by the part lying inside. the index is 0.61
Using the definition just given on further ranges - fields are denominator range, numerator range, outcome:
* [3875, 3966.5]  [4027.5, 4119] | 1.53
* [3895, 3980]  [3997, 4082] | 1.61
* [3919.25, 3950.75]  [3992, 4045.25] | 1.98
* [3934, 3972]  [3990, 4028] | 1.78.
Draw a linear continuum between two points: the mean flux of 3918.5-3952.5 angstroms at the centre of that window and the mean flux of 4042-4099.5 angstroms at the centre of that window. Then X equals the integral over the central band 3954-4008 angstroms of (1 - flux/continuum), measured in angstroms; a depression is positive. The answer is -4.87 angstroms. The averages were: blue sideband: 10.2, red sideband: 19.2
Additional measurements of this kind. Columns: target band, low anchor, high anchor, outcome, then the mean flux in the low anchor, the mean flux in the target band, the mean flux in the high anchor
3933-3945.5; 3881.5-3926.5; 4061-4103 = 5.6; 14.1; 8.37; 19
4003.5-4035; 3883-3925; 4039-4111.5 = -3.4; 14.2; 19.2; 18.9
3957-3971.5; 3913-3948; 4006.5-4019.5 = 5.4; 10.5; 8.78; 19.7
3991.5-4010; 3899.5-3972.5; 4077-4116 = -4.7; 11.5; 18.5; 19.5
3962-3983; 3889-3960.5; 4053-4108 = 5.9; 12.7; 10.6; 19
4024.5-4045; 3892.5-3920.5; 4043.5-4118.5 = -1.6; 14.9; 19.4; 19.1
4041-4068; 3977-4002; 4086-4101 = 1.0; 17.6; 18.4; 19.9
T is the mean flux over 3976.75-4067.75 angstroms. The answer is 18.6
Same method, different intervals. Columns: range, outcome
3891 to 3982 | 12.1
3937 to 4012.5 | 14.4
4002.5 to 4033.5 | 19.4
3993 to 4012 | 18.6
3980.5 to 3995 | 17.4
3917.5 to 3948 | 9.67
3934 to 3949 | 9.83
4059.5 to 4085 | 19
